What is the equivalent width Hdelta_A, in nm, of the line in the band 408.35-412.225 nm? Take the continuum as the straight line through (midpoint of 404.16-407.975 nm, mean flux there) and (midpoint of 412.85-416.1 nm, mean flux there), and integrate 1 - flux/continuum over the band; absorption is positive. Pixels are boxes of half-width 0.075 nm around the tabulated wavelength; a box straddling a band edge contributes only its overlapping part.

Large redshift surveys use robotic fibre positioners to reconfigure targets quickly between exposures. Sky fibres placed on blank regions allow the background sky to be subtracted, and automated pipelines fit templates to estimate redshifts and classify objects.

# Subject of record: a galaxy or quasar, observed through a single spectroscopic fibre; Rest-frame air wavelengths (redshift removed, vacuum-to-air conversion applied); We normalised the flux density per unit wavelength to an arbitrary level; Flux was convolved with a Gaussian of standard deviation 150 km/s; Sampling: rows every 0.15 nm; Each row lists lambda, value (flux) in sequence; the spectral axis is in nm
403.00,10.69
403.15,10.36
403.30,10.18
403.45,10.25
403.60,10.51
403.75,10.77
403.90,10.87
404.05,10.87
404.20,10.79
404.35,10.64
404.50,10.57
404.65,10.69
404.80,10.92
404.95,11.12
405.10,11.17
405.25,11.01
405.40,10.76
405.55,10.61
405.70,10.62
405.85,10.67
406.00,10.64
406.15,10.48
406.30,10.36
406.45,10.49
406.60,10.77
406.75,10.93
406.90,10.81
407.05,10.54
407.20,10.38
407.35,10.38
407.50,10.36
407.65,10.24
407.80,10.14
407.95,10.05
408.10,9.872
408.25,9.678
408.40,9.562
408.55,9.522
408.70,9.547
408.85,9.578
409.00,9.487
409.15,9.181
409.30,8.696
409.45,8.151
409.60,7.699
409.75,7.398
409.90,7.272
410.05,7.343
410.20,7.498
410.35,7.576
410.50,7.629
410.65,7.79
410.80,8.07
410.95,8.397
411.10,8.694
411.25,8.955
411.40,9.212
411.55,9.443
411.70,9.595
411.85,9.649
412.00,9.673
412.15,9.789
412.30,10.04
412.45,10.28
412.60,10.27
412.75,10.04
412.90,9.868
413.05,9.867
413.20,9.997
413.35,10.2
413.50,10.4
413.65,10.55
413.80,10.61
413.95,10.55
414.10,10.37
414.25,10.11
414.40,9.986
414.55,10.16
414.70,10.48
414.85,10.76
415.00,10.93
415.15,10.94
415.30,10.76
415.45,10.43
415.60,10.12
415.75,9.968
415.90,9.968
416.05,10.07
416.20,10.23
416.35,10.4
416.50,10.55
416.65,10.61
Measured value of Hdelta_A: 0.67 nm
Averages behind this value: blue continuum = 10.6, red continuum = 10.3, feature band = 8.66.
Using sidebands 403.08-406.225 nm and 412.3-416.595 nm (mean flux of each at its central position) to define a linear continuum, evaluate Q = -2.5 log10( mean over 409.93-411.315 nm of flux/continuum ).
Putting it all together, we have 0.30 mag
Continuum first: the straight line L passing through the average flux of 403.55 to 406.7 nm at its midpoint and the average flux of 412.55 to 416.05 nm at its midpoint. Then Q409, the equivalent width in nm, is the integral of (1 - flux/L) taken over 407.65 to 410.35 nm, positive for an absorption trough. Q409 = 0.43 nm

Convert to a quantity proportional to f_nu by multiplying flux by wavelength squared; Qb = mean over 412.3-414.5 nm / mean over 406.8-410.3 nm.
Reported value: 1.13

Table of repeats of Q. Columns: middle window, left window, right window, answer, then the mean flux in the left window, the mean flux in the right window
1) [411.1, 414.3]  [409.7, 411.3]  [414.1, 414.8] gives -0.09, 7.87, 10.2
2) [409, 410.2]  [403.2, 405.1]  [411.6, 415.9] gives 0.28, 10.7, 10.2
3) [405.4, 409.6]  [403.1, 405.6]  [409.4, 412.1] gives -0.05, 10.7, 8.35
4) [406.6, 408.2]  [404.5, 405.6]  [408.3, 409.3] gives -0.04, 10.9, 9.43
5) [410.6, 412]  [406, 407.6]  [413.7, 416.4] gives 0.17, 10.5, 10.4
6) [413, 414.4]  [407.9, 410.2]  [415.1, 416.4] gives -0.05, 8.81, 10.3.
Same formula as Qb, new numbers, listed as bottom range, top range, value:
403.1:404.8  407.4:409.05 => 0.95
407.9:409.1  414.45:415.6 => 1.13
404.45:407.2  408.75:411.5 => 0.79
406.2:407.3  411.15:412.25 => 0.91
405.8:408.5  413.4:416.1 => 1.04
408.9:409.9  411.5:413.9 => 1.22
